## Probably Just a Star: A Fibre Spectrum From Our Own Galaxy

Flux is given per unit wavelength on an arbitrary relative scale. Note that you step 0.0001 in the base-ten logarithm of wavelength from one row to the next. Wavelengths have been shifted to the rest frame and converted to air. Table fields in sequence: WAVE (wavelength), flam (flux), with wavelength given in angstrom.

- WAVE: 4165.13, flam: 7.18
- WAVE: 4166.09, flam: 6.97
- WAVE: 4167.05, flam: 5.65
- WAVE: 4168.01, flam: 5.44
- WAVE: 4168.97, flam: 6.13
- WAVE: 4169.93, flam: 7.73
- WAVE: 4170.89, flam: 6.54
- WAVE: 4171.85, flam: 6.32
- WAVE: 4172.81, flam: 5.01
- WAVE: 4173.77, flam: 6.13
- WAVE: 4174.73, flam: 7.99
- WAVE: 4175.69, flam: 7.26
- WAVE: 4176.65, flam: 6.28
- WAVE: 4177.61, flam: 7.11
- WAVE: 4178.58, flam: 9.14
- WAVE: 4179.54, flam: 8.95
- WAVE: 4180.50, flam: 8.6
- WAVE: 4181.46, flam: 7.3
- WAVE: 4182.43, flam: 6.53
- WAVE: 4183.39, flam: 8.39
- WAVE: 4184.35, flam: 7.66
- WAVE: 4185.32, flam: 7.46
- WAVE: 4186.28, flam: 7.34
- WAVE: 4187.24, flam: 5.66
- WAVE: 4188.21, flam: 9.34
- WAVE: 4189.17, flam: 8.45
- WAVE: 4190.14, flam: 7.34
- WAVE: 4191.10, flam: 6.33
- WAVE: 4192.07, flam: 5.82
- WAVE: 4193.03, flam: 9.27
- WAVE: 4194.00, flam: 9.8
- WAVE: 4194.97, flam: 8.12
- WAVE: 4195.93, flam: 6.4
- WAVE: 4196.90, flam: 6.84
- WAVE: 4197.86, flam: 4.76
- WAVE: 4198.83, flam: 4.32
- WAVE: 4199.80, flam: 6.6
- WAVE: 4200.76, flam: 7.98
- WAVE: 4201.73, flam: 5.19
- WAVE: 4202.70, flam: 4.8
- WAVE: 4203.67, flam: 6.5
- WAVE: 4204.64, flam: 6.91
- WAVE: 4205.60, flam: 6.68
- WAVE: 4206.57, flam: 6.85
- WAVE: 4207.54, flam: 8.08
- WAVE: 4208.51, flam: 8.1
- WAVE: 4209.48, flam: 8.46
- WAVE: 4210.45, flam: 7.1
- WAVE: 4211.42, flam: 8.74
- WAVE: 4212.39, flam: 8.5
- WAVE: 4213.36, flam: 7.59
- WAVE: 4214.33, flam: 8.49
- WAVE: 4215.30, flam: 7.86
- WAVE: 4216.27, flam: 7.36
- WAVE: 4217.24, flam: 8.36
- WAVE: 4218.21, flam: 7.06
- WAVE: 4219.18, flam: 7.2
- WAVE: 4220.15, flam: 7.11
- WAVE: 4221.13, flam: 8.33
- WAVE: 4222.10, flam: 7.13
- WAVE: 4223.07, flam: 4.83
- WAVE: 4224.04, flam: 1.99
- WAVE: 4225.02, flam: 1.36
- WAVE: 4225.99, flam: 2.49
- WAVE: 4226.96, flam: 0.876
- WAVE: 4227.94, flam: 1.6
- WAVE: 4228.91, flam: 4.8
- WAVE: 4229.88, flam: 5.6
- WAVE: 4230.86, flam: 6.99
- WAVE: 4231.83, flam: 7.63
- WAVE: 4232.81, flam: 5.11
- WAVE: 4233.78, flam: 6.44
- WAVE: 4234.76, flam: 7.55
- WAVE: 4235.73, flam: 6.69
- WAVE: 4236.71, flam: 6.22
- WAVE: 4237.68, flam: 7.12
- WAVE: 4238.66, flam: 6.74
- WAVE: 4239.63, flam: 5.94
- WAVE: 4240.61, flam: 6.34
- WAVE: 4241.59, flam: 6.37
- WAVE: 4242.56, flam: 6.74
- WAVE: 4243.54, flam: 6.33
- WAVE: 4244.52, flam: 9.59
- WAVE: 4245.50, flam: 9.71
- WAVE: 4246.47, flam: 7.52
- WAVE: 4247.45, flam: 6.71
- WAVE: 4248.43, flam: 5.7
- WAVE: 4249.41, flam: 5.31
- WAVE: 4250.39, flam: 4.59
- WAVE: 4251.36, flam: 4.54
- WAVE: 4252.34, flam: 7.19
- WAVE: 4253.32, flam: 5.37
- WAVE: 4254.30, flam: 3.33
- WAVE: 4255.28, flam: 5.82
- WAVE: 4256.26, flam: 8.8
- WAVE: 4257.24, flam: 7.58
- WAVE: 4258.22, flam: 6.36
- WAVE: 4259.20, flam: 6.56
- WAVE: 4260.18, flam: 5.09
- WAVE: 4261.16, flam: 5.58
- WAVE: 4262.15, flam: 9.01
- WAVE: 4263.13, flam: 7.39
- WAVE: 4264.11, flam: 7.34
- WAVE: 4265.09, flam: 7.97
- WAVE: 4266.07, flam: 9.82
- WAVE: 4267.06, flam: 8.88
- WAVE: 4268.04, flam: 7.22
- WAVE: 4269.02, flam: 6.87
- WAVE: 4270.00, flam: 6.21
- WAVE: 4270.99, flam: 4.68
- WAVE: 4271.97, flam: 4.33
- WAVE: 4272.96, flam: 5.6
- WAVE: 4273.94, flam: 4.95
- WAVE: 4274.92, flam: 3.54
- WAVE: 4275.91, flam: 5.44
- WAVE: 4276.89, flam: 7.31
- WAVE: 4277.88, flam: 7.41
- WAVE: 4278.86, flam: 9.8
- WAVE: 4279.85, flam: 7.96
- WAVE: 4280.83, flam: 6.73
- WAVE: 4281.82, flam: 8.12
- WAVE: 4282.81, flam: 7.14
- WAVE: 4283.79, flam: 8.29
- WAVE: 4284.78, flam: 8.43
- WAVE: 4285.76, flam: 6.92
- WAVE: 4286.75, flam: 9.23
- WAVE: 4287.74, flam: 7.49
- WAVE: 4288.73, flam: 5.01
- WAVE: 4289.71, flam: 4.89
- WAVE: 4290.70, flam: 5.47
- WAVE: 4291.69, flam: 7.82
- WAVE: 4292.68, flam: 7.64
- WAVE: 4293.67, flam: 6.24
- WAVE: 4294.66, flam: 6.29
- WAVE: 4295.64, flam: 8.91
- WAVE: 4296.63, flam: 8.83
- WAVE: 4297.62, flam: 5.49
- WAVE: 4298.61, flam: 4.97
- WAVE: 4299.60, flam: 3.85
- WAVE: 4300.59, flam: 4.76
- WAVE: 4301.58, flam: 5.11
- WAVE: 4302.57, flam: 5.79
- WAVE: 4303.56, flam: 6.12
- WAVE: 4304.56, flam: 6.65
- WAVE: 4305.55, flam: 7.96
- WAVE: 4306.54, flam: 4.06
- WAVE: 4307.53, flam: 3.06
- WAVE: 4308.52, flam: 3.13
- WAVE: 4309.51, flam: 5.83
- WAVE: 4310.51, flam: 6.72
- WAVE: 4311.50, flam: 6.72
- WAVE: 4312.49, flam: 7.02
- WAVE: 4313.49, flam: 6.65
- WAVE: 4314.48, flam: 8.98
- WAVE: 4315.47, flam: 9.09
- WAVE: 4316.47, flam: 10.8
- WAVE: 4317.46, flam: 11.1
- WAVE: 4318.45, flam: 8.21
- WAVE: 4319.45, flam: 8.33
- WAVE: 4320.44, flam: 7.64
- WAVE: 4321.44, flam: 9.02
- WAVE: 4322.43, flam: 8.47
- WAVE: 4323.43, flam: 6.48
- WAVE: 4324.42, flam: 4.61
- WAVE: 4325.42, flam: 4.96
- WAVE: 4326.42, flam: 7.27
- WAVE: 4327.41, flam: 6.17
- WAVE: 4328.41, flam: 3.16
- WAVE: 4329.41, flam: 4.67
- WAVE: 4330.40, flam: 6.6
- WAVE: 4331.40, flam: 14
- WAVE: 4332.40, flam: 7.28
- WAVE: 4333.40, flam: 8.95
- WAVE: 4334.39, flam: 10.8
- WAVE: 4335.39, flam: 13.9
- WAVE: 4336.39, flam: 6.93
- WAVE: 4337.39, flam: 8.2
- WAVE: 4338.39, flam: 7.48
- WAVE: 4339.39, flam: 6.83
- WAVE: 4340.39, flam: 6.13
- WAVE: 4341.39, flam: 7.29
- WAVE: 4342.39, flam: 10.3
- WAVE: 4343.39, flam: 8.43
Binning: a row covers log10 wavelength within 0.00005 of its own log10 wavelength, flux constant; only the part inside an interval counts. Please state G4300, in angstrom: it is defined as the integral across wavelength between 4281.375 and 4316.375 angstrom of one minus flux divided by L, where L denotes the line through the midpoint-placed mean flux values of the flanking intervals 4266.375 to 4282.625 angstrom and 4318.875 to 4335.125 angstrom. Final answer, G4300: 2.2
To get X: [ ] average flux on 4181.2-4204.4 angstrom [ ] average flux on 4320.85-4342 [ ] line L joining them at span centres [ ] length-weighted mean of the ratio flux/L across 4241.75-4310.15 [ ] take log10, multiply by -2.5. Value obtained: 0.13 mag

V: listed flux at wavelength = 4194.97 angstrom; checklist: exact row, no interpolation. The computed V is 8.12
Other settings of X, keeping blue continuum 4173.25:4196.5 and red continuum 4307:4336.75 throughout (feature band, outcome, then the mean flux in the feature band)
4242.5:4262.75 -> 0.16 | 6.54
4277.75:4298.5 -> 0.04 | 7.29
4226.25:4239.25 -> 0.33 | 5.59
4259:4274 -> 0.12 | 6.77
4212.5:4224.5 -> 0.09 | 7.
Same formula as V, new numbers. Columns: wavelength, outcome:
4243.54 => 6.33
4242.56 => 6.74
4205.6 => 6.68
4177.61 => 7.11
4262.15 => 9.01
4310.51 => 6.72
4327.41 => 6.17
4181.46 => 7.3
